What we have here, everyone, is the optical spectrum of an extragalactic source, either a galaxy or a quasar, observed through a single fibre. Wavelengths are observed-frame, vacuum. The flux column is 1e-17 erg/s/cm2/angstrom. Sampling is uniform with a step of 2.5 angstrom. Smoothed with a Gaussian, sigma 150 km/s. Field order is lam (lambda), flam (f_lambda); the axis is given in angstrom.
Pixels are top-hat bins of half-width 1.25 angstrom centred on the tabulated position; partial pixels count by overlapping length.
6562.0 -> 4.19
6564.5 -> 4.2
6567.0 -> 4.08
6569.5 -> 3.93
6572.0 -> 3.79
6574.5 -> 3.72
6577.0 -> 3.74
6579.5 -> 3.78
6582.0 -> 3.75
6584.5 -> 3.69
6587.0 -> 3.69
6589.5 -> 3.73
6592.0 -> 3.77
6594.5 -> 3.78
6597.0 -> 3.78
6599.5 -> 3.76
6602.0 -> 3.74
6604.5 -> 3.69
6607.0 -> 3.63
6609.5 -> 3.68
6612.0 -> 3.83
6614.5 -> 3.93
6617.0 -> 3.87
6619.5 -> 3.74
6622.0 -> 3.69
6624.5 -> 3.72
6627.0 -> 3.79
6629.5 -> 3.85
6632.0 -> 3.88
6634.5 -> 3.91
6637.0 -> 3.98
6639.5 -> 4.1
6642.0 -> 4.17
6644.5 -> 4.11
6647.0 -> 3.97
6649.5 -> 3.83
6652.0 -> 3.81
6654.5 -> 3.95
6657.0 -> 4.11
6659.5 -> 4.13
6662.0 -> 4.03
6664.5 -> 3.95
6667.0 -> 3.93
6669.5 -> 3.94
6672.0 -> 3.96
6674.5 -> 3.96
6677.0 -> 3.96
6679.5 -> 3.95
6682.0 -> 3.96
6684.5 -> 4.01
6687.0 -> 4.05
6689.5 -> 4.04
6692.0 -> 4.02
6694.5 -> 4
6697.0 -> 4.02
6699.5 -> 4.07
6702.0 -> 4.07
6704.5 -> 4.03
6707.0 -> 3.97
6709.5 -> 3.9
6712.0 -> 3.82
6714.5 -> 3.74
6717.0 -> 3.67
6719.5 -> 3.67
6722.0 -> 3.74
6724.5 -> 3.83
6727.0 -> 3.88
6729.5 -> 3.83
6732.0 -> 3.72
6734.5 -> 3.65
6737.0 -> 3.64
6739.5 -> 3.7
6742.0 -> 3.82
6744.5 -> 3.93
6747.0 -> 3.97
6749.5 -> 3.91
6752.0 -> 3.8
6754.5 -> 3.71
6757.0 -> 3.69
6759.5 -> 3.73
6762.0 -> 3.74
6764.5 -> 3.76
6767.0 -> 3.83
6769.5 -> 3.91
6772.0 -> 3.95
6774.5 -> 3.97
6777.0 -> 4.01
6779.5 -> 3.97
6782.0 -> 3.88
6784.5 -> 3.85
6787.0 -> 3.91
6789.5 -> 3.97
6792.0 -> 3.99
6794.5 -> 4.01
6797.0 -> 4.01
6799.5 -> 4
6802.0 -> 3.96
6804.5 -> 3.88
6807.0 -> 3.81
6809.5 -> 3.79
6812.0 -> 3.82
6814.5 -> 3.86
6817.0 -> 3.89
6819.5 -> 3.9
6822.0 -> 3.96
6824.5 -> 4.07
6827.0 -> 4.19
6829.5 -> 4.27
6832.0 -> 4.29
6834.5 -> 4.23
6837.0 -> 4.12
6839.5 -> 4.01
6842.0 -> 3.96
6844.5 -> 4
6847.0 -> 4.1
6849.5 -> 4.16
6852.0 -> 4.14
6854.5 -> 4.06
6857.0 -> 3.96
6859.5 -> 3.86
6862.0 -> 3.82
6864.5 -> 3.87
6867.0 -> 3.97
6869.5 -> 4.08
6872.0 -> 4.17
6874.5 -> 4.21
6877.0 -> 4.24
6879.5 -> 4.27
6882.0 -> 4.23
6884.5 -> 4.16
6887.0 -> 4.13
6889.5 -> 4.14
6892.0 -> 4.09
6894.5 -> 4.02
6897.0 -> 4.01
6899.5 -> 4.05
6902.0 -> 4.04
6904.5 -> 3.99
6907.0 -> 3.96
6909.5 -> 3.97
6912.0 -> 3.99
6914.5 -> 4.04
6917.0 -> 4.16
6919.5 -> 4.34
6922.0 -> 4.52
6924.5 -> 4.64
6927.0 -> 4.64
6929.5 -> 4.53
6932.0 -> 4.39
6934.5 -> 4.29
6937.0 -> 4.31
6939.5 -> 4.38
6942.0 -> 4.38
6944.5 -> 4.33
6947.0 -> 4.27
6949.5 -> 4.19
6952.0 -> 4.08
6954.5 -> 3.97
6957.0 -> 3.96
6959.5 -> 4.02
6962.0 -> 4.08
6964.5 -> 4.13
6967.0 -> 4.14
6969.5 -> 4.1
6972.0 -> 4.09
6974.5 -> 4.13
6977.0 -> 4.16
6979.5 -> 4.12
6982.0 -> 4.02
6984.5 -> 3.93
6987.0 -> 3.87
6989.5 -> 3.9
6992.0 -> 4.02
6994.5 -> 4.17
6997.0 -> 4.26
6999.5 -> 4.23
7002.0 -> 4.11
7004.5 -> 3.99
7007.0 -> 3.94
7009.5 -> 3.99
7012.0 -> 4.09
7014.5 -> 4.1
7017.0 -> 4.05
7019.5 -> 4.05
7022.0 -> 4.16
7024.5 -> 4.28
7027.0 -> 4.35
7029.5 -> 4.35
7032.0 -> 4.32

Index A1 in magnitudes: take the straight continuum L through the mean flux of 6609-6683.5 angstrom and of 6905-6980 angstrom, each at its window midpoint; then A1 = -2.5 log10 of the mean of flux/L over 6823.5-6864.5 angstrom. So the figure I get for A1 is 0.01 mag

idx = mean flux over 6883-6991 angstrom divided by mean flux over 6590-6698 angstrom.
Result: 1.1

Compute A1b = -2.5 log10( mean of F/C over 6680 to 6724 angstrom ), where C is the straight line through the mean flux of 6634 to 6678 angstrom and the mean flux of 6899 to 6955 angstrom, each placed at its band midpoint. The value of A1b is 0.03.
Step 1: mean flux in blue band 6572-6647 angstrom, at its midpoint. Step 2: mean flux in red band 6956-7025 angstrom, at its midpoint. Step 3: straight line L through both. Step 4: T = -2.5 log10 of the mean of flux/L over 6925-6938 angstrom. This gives -0.11 mag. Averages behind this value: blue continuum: 3.81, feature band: 4.45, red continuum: 4.07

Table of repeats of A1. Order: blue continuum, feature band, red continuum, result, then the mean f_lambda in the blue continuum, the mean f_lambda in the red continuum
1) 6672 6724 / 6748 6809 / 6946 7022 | 0.02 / 3.93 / 4.07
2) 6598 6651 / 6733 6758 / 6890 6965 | 0.06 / 3.85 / 4.19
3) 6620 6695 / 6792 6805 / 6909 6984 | 0.03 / 3.96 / 4.21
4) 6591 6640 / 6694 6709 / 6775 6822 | -0.05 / 3.8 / 3.92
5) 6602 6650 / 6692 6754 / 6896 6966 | 0.03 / 3.86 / 4.2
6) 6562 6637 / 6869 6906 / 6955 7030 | -0.03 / 3.81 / 4.09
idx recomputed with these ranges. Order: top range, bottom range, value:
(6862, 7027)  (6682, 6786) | 1.07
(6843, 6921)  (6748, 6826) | 1.05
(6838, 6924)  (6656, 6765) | 1.05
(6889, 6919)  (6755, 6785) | 1.05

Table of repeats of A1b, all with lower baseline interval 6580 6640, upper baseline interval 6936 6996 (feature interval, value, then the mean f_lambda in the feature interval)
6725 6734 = 0.03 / 3.8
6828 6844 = -0.04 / 4.14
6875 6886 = -0.05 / 4.22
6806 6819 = 0.04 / 3.84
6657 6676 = -0.04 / 3.99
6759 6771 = 0.04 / 3.8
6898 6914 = 0.02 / 4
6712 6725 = 0.04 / 3.73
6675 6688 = -0.04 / 3.98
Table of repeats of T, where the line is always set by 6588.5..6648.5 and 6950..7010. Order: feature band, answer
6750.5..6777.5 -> 0.03 mag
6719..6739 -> 0.05 mag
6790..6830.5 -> 0.00 mag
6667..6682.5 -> -0.02 mag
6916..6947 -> -0.10 mag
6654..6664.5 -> -0.05 mag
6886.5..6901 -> -0.02 mag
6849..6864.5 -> 0.00 mag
